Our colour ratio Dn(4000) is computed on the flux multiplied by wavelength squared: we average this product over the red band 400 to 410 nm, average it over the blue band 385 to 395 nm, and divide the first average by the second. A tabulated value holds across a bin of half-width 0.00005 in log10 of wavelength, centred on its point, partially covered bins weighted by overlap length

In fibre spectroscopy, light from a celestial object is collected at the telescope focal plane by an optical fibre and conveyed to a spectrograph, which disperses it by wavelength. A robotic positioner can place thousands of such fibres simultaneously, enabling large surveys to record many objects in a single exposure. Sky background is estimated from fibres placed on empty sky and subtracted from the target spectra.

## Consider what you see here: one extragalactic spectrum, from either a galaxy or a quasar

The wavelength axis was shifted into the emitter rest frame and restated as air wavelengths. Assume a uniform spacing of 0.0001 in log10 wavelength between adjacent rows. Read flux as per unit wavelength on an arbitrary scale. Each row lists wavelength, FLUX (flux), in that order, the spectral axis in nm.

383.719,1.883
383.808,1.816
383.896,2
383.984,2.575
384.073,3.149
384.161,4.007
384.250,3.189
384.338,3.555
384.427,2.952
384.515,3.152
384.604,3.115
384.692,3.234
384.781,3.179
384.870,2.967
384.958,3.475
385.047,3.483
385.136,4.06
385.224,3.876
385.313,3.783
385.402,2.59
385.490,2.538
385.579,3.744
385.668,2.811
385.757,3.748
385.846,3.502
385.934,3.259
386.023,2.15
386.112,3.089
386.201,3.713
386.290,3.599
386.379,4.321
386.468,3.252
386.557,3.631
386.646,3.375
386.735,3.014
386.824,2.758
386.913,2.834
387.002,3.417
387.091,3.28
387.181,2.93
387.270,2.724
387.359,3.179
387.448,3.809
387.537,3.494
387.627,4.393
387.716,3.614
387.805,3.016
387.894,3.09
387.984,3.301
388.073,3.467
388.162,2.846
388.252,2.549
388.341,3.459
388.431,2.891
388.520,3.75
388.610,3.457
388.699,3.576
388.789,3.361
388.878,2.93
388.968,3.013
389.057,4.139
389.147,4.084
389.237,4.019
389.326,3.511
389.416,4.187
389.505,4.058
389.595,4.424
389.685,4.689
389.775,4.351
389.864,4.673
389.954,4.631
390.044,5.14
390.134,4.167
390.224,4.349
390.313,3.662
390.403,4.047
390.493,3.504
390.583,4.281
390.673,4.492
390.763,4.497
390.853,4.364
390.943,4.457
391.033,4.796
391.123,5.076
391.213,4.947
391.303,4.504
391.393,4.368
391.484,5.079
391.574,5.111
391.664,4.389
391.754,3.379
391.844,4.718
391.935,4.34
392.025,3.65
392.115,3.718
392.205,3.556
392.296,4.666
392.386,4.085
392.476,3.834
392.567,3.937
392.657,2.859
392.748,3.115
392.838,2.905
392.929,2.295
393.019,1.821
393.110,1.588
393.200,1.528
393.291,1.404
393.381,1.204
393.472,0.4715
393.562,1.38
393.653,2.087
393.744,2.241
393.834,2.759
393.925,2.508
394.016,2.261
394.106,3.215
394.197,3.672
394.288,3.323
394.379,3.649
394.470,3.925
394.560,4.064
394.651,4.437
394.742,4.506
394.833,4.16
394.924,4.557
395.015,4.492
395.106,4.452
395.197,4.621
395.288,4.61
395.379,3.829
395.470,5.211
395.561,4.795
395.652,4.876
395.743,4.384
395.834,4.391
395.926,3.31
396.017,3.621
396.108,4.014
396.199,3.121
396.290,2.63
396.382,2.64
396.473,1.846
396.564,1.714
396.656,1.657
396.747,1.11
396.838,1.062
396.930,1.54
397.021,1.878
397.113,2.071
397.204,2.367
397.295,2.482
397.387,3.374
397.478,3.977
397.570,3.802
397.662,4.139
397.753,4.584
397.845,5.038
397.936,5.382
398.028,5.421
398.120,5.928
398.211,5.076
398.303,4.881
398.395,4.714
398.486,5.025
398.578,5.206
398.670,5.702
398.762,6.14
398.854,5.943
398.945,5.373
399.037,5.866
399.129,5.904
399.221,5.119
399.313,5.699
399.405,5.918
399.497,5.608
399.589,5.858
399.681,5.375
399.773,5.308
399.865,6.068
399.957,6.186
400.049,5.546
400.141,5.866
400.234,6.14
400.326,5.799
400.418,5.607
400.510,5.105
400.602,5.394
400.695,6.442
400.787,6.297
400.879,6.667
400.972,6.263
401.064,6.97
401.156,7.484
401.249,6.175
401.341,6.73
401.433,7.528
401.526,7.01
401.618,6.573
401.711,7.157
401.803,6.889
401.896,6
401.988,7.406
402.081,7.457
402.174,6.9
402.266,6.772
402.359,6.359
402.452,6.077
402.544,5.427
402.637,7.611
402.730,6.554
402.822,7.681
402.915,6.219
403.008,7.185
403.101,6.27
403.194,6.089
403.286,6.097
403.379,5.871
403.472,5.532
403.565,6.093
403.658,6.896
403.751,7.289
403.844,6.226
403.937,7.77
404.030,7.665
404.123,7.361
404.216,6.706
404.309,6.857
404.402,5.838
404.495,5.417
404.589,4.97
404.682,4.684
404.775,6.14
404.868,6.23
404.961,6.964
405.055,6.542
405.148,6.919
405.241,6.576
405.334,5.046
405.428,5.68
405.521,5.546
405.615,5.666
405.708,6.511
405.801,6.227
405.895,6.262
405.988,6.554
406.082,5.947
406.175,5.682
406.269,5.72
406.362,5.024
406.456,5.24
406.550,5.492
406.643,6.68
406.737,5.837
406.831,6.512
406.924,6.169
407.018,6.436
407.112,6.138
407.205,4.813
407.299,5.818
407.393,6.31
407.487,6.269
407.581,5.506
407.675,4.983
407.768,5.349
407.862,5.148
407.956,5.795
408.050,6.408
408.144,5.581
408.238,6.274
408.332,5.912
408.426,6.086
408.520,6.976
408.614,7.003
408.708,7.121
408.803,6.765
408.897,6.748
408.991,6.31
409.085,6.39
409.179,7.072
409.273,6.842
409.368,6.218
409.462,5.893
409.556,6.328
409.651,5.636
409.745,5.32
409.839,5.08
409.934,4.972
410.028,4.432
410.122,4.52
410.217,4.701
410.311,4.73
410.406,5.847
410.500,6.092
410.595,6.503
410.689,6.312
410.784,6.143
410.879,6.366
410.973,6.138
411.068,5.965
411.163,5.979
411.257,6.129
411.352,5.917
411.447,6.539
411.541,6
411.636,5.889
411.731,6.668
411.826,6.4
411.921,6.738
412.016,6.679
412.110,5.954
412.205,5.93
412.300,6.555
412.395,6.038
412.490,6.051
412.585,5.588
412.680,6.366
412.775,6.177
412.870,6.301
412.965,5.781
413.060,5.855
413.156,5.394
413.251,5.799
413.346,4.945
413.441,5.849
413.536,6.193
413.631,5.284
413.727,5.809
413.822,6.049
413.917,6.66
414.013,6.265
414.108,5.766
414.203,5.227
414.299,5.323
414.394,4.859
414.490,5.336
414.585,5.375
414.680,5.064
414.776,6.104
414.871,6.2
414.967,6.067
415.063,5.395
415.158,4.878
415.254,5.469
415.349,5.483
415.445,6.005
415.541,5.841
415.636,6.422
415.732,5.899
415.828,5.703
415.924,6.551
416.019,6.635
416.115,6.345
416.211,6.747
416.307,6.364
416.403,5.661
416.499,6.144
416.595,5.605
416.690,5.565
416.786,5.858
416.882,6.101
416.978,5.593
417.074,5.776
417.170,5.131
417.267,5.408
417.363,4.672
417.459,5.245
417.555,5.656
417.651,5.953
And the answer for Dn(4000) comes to 1.90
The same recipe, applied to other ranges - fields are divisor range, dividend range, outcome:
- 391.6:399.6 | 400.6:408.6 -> 1.76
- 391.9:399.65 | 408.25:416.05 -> 1.73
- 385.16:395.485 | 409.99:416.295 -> 1.84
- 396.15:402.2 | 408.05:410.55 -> 1.23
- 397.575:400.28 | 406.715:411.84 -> 1.15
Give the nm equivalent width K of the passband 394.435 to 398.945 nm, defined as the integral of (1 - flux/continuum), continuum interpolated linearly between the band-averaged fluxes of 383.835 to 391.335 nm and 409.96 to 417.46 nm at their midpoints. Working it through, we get 0.45 nm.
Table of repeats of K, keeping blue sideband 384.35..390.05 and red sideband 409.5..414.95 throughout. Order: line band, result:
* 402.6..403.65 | -0.32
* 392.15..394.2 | 0.74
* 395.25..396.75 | 0.29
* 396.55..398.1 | 0.46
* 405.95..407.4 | -0.16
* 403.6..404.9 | -0.35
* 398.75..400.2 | -0.35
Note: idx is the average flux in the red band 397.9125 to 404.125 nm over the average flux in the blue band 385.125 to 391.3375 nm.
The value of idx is 1.68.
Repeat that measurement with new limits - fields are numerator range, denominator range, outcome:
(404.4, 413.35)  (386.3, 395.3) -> 1.66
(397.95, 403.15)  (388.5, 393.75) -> 1.67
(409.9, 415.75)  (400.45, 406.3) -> 0.91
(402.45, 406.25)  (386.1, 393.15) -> 1.68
